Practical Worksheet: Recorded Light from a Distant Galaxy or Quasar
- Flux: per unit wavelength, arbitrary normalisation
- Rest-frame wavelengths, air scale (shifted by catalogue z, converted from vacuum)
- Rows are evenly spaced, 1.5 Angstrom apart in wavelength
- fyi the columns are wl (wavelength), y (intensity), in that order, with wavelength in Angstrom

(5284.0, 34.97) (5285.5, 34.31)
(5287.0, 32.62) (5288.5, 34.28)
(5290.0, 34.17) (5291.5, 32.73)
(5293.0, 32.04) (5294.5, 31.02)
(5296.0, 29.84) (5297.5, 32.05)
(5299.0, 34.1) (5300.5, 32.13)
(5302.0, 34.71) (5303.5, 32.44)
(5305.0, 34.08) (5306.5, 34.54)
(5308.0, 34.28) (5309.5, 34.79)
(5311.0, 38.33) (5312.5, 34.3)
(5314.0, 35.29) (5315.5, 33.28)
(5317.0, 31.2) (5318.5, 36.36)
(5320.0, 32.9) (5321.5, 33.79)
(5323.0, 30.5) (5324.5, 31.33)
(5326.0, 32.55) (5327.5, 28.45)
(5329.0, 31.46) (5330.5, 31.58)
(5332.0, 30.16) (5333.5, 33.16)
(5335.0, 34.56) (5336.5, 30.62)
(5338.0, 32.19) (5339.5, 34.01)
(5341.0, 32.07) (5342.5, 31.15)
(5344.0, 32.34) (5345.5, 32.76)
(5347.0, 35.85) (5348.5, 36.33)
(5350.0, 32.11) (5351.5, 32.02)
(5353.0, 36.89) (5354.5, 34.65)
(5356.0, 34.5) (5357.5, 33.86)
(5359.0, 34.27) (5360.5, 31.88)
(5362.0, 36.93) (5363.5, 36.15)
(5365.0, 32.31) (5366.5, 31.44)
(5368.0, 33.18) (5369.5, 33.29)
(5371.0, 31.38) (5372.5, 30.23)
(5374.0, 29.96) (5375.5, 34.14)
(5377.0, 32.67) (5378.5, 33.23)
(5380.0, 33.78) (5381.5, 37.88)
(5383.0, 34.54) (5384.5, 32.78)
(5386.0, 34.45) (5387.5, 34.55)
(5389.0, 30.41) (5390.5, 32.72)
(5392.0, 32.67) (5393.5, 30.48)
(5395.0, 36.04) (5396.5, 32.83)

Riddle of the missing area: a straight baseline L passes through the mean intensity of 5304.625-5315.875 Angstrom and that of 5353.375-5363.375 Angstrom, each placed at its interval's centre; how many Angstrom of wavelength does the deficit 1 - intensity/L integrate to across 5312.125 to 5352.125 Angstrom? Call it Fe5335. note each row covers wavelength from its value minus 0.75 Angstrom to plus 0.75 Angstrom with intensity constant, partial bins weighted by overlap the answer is 2.4 Angstrom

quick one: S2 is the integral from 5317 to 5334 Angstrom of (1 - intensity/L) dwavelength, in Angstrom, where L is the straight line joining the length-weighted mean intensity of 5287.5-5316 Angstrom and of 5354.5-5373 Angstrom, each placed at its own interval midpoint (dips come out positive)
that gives 0.8 Angstrom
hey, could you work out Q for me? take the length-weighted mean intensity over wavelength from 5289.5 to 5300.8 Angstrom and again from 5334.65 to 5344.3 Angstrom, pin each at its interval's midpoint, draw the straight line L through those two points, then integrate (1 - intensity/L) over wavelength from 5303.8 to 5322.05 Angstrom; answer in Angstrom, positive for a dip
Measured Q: -1.2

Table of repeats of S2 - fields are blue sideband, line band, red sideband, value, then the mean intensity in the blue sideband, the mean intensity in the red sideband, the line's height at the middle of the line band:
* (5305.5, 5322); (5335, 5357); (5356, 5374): 0.1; 34.5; 33.1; 33.6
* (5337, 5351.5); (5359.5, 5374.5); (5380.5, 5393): 0.3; 33.1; 33.7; 33.4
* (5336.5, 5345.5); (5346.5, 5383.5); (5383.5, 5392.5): -1.3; 32.2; 33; 32.6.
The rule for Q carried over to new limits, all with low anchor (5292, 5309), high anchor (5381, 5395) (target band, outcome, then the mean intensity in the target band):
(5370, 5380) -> 0.38 Angstrom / 32.1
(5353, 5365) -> -0.49 Angstrom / 34.6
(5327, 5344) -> 0.65 Angstrom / 31.8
